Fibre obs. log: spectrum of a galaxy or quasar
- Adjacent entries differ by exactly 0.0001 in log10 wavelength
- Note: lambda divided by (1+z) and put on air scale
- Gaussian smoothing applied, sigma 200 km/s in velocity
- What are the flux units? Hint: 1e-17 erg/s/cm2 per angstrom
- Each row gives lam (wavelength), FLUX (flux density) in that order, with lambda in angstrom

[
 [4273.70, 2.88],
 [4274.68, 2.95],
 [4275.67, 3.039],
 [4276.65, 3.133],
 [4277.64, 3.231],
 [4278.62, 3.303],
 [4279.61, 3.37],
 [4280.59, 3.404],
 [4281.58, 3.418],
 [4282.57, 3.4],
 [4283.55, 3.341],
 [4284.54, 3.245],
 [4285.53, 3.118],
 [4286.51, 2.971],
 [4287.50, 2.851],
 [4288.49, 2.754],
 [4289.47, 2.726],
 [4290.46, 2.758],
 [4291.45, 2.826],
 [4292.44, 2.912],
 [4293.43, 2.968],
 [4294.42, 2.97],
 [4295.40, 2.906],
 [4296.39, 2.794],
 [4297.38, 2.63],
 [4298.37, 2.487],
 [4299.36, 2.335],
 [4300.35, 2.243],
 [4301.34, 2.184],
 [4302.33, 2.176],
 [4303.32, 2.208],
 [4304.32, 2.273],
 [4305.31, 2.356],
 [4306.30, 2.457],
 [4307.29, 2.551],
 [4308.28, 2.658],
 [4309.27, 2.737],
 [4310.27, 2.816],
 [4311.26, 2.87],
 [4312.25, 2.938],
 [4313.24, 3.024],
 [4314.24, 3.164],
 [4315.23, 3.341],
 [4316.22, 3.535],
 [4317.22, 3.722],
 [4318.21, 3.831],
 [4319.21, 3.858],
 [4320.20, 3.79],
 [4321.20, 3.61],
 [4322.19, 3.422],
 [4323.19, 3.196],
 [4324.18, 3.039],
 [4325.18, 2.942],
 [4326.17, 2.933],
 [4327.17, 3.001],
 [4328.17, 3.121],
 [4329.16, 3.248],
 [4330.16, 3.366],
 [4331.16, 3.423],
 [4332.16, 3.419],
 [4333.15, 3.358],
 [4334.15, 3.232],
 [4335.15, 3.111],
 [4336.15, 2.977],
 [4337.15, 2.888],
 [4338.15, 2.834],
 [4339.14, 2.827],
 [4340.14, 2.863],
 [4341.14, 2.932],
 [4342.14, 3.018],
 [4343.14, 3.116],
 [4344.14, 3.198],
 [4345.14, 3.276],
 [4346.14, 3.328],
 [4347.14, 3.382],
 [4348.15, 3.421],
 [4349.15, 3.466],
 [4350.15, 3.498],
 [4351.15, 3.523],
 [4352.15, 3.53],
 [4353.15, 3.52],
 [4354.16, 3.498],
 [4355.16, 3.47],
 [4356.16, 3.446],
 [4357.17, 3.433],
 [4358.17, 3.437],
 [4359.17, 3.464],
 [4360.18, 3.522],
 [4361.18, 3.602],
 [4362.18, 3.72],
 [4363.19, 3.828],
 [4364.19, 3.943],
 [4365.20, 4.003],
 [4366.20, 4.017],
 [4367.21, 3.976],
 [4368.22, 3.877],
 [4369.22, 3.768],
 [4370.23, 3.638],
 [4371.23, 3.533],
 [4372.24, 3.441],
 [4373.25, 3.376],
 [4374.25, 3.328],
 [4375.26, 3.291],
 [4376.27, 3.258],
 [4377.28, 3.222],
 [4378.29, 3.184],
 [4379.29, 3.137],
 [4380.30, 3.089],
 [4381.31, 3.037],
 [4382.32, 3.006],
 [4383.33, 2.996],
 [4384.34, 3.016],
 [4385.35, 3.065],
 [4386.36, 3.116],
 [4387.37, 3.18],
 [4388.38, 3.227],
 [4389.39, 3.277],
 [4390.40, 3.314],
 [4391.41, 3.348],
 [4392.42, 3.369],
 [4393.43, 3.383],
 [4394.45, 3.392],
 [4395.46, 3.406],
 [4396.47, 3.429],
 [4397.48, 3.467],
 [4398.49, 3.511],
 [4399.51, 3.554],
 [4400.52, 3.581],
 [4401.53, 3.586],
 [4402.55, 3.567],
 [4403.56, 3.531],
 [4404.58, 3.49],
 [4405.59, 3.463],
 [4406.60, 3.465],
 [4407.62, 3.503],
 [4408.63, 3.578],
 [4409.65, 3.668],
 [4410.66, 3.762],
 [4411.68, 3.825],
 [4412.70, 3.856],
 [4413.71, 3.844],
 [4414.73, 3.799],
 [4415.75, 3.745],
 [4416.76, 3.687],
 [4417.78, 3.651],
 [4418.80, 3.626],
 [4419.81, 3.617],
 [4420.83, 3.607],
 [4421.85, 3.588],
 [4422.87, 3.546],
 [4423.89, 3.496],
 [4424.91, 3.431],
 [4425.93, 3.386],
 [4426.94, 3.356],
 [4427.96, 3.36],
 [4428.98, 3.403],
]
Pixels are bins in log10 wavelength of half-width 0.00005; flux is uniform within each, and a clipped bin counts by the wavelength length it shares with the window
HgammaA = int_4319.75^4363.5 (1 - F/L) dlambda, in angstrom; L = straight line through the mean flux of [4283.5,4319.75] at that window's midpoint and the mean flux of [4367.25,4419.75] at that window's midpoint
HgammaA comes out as -2.7 angstrom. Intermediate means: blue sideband 2.85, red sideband 3.45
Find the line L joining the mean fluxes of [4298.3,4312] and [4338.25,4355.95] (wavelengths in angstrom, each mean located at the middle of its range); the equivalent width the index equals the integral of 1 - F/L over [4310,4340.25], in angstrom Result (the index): -4.1 angstrom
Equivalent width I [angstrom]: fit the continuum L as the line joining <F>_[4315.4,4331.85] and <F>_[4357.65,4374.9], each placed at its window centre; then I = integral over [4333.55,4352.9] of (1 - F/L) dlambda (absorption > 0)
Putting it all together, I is 1.8 angstrom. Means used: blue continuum 3.38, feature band 3.19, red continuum 3.67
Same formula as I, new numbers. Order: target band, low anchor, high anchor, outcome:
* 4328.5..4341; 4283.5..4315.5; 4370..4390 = -0.77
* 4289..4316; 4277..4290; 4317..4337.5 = 4.50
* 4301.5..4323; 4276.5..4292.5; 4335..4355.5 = 1.06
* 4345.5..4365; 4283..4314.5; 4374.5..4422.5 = -2.54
